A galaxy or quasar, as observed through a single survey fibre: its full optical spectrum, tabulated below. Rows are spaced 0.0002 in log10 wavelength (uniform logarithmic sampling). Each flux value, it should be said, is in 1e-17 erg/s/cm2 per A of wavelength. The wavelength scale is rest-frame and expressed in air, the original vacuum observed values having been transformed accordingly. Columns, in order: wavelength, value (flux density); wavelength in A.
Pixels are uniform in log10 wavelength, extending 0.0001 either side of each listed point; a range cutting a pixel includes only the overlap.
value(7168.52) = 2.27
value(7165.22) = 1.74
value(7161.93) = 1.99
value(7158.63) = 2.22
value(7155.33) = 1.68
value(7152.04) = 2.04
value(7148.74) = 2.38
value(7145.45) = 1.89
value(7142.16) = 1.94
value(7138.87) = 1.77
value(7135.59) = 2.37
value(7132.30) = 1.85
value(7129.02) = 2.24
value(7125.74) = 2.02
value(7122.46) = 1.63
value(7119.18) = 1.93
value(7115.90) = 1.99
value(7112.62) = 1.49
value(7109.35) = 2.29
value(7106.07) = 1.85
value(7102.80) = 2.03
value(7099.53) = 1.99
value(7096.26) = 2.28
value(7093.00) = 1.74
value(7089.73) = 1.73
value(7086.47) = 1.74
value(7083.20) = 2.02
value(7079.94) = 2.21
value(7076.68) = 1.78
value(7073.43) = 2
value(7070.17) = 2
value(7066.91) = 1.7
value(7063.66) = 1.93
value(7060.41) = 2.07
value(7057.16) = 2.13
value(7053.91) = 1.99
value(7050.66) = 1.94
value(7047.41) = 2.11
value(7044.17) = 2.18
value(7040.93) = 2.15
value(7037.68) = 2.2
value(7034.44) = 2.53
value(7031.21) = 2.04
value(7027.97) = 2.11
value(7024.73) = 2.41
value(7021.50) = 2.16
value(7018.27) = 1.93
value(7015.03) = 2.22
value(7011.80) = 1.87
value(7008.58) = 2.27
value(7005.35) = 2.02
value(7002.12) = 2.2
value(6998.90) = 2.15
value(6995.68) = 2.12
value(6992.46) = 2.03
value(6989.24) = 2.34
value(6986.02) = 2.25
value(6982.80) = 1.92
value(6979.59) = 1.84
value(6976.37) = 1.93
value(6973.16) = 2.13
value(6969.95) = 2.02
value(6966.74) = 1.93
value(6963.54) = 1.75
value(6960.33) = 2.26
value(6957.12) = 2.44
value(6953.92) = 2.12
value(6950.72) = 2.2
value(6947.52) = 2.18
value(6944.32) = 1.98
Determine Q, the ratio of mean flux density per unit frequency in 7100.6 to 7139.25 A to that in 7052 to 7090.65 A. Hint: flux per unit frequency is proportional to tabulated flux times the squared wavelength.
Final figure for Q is 1.0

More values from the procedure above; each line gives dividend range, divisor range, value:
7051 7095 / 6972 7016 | 0.94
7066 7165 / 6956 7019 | 0.98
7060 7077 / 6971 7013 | 0.94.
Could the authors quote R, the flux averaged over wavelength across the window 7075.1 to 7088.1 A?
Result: 1.94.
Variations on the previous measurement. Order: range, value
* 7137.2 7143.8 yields 1.86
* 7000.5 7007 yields 2.11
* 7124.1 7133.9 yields 2.04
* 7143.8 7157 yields 2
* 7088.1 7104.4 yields 1.95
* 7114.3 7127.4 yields 1.89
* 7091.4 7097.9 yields 2.01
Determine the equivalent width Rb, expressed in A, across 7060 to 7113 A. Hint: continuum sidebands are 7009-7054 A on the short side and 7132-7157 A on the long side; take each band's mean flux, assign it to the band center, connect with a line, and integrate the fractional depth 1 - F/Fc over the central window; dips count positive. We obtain 3.34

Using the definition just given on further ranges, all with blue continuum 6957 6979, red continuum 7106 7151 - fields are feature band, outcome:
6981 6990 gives -0.5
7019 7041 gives -2.3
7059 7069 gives 0.5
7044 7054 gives -0.2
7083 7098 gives 0.8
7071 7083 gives 0.0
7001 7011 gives -0.6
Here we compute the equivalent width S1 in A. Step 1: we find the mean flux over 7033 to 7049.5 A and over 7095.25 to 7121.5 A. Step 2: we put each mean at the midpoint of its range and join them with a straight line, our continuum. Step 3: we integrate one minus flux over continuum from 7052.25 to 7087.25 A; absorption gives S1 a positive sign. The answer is 2.42 A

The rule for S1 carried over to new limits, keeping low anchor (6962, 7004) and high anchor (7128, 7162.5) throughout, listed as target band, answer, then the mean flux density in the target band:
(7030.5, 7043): -1.2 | 2.24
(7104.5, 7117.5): 0.8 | 1.9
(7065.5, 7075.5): 0.7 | 1.9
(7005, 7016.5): -0.3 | 2.1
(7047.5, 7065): 0.2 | 2.02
